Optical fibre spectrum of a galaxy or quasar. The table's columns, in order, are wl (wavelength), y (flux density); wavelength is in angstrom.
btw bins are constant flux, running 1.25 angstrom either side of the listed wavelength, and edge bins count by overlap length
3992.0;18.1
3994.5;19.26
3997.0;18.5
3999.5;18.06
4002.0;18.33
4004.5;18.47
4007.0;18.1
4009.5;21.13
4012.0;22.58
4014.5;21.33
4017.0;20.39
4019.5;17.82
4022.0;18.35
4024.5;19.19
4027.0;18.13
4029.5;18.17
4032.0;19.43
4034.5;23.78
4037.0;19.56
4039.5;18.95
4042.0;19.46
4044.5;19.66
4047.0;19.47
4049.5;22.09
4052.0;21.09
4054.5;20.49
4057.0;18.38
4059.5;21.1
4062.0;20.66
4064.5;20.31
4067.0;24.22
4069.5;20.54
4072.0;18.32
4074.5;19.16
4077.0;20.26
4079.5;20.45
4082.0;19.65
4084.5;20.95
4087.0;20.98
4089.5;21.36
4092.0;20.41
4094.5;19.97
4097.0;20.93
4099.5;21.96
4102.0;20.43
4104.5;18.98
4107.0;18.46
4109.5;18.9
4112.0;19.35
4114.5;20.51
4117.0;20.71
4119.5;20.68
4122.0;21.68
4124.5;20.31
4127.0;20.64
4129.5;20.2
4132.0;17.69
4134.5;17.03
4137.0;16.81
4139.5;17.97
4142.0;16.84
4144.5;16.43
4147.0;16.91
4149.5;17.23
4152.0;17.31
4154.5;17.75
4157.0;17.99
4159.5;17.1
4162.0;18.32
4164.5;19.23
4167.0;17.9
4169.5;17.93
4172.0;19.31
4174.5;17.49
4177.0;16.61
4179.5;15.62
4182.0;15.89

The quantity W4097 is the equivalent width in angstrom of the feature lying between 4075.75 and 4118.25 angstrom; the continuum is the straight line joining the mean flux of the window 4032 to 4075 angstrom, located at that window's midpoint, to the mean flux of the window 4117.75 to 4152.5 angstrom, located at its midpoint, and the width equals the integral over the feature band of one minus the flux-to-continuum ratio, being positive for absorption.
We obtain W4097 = -1.9 angstrom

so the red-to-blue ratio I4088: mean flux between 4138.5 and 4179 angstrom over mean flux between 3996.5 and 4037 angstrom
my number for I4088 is 0.9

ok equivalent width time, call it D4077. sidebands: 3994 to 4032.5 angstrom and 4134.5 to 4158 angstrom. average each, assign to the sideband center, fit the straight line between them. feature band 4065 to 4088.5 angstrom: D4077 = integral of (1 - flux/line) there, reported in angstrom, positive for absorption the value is -2.9 angstrom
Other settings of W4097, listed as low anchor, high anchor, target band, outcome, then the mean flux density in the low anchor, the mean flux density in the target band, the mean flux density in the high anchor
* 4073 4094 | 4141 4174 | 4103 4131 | -1.3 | 20.4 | 20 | 17.7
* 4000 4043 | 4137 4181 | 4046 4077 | -2.5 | 19.6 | 20.5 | 17.5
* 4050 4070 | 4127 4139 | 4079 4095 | -0.5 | 20.9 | 20.6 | 18.2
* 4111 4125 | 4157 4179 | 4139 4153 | 1.5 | 20.6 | 17.1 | 17.9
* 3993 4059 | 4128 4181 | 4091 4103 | -1.5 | 19.6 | 20.8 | 17.6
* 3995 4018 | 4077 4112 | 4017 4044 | 0.6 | 19.6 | 19.3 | 20.2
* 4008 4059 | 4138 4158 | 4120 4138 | -1.6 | 20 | 19.3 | 17.3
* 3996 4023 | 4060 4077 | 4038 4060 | 0.1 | 19.4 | 20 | 20.5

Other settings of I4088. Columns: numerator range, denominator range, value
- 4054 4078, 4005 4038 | 1.03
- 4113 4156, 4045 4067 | 0.90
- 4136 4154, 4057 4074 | 0.83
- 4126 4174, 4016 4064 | 0.90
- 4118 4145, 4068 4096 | 0.93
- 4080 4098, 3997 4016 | 1.05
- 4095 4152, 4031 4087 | 0.94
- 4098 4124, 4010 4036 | 1.01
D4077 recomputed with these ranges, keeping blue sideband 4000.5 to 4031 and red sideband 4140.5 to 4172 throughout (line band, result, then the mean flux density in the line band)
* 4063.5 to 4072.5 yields -1.1 angstrom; 21.1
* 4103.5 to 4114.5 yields -0.5 angstrom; 19.1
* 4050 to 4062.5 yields -1.1 angstrom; 20.4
